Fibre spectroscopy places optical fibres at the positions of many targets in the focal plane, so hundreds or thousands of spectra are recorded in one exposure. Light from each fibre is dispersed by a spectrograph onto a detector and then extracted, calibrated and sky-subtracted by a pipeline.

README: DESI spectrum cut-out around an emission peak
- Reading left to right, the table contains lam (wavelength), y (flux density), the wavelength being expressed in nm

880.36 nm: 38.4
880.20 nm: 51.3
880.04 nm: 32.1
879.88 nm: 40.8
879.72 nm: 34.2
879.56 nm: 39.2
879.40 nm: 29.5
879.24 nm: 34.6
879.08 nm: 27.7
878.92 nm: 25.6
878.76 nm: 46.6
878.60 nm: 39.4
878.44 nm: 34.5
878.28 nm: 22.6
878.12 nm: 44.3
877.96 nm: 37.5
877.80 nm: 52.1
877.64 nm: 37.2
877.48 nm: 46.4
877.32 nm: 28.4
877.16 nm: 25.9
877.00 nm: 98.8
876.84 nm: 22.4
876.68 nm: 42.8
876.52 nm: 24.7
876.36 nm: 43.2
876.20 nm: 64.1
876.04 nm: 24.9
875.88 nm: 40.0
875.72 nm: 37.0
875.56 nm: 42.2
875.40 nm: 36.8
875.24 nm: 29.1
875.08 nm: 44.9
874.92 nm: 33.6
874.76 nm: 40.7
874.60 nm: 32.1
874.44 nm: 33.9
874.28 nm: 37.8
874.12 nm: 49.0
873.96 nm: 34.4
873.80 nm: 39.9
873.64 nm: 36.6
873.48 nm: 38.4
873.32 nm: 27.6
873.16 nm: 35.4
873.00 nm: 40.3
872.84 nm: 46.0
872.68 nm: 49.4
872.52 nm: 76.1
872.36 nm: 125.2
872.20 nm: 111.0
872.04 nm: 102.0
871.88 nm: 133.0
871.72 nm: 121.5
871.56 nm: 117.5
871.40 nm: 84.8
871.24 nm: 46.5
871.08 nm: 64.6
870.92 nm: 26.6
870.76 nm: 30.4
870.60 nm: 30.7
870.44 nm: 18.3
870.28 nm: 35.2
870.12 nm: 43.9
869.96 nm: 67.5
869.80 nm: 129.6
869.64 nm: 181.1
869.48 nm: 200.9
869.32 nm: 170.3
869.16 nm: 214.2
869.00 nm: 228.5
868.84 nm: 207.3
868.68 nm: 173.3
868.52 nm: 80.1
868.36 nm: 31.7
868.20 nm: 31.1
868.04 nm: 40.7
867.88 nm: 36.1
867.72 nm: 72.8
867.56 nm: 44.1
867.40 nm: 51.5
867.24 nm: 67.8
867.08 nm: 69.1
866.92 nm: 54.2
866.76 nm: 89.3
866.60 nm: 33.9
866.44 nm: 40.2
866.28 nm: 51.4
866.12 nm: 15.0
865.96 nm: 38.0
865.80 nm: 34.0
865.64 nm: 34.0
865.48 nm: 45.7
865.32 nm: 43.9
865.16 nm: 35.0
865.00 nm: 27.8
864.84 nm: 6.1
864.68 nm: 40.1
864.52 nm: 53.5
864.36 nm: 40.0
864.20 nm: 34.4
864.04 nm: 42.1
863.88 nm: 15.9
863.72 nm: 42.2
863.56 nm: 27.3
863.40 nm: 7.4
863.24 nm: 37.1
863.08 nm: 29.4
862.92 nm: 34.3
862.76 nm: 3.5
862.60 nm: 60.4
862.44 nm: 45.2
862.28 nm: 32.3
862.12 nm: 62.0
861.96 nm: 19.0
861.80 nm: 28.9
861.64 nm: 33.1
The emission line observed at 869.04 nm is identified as H-alpha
